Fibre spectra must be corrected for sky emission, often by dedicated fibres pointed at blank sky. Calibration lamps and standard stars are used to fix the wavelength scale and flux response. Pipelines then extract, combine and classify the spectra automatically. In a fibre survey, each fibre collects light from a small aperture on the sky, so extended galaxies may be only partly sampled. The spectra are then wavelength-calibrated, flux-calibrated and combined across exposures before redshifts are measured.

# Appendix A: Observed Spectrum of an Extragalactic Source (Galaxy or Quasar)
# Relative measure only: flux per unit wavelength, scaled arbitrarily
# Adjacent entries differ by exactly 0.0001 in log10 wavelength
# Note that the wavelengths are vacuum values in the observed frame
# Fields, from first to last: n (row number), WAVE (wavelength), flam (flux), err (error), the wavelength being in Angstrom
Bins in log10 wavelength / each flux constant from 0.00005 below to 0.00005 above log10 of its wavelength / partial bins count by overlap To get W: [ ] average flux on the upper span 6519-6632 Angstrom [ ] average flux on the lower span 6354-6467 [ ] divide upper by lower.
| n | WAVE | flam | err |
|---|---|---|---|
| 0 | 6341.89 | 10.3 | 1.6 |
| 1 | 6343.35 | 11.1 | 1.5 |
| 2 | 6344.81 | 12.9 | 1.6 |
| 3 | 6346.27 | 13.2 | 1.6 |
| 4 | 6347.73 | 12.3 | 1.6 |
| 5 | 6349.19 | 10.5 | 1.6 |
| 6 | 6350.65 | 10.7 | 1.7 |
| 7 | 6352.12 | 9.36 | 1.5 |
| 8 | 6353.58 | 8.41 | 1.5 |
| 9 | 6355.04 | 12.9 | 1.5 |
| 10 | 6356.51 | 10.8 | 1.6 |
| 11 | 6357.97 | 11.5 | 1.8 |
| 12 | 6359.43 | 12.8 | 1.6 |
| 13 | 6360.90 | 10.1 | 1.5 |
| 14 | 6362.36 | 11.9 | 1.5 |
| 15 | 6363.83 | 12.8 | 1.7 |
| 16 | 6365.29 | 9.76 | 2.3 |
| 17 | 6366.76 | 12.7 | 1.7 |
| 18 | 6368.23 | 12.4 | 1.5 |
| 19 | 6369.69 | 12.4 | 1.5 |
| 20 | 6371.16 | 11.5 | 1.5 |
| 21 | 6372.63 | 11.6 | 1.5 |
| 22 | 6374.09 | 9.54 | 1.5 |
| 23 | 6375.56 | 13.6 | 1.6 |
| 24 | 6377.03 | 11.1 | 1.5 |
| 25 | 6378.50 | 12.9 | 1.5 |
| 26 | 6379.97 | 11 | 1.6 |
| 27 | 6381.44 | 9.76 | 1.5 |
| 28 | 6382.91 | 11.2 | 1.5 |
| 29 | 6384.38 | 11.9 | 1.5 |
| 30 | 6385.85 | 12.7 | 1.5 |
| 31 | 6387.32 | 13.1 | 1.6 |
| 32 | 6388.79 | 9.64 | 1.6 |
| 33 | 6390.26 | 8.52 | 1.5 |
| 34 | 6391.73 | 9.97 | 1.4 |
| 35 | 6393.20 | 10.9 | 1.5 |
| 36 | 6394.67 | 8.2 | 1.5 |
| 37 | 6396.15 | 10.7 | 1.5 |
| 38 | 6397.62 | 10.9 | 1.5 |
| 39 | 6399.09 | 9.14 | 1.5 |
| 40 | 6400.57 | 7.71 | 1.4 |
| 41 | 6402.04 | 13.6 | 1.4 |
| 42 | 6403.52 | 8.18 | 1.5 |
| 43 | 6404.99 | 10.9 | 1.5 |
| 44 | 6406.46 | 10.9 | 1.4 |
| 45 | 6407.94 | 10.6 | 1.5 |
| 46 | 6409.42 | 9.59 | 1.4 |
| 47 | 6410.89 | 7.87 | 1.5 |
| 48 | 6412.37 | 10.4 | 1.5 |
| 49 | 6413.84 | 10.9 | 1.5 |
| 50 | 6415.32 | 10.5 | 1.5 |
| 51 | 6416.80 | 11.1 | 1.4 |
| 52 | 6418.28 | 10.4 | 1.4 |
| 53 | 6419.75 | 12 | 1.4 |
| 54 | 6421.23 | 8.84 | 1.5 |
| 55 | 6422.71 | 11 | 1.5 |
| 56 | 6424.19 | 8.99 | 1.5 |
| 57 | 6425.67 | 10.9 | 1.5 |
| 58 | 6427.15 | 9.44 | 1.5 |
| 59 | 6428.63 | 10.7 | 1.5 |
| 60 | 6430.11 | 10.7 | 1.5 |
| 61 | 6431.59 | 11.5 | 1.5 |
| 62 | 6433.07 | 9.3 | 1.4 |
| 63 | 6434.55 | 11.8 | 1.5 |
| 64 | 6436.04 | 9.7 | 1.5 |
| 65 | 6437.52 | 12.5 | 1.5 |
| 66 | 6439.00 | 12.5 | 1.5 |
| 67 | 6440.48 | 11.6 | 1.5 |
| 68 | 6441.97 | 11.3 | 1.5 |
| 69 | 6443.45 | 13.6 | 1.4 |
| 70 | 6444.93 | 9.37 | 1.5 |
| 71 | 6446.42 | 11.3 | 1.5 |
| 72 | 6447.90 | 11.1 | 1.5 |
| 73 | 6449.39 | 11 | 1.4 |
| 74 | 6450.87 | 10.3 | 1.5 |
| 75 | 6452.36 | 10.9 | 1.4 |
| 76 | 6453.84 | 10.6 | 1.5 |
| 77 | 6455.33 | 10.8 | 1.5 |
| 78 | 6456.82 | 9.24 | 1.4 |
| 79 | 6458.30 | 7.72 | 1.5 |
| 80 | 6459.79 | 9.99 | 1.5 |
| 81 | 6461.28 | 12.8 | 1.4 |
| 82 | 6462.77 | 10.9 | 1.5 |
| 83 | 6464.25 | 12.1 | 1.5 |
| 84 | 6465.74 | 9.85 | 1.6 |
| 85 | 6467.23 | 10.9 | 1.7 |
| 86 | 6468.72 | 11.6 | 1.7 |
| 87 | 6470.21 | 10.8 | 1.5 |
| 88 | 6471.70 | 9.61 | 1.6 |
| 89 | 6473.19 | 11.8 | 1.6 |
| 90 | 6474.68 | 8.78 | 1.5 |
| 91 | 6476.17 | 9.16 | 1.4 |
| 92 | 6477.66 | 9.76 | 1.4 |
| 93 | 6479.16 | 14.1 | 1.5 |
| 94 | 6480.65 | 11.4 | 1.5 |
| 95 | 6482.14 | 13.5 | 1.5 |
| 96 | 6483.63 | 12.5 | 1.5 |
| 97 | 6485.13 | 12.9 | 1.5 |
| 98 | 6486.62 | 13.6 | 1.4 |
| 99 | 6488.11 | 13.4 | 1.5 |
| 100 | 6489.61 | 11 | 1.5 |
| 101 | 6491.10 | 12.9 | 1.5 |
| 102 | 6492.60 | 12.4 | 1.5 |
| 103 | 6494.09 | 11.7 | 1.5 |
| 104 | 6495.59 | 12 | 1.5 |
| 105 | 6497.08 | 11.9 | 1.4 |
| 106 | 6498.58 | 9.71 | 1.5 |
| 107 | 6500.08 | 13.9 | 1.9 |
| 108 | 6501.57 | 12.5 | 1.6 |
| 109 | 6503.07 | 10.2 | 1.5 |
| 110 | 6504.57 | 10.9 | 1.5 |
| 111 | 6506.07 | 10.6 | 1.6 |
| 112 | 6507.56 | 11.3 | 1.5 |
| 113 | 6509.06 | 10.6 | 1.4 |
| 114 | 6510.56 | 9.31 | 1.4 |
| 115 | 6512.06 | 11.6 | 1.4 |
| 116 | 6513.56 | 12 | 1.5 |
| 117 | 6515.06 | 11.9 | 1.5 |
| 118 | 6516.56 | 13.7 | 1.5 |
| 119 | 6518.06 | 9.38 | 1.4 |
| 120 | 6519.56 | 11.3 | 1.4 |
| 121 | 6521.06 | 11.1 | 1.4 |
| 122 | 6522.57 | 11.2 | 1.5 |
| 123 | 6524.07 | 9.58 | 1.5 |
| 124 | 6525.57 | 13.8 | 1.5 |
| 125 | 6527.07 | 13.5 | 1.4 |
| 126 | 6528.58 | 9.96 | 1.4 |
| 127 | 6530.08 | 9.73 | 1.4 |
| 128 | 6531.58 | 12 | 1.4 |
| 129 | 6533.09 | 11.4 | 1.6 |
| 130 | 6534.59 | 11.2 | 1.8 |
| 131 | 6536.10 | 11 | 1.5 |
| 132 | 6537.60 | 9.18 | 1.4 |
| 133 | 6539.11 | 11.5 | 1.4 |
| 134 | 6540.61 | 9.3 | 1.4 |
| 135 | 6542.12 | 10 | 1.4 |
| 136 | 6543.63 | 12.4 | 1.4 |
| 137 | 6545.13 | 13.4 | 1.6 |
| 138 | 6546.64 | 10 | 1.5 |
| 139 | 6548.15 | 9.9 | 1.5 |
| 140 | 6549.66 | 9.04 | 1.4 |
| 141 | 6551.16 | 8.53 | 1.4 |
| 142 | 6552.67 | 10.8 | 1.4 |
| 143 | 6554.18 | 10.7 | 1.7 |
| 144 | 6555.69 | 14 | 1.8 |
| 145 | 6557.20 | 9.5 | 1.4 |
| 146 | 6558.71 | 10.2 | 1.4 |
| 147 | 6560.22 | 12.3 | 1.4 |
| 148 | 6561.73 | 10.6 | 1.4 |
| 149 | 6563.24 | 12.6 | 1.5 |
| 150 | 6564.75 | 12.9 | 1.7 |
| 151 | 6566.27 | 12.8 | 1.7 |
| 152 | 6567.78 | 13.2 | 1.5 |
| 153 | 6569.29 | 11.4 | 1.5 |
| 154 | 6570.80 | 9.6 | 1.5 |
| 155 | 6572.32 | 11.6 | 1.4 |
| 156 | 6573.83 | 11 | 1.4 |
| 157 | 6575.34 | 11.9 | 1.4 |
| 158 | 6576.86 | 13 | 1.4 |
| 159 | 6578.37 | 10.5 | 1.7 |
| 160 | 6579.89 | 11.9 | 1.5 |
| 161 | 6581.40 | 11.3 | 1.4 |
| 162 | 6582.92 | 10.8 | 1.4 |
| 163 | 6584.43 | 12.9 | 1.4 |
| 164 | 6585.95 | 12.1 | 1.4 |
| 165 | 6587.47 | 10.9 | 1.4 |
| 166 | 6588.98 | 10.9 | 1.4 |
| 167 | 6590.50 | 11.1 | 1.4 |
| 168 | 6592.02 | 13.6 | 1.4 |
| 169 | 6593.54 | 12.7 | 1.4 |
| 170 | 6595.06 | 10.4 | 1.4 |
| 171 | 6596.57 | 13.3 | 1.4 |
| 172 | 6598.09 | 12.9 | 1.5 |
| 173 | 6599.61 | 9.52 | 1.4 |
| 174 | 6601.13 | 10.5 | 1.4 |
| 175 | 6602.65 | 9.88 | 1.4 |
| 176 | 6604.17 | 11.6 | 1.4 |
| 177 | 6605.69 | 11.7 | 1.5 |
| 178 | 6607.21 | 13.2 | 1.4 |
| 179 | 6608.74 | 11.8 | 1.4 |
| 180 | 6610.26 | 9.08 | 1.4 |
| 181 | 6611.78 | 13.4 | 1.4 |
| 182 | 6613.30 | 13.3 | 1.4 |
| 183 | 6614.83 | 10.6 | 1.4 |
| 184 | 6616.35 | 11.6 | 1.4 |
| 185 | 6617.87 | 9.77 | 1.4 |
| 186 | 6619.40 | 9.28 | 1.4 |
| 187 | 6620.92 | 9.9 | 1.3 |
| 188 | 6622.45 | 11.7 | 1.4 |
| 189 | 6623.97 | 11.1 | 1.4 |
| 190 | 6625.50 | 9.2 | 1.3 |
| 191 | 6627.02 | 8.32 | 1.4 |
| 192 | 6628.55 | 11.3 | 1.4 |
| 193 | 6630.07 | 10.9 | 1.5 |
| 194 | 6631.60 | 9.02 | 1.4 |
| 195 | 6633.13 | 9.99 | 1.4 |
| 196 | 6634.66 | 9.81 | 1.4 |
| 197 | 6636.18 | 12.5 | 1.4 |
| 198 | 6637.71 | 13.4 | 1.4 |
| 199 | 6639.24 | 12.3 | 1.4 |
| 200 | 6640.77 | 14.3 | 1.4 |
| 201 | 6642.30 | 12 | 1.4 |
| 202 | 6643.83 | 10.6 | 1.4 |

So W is 1.03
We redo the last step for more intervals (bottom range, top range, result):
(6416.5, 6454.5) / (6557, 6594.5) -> 1.07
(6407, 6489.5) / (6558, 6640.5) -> 1.04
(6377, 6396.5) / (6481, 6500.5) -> 1.14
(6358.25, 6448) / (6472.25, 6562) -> 1.04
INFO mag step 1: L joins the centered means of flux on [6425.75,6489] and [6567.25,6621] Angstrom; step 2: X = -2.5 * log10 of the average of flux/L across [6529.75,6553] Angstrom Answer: 0.07 mag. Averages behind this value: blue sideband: 11.1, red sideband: 11.5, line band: 10.6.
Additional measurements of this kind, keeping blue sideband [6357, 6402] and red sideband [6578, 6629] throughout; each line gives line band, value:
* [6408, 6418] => 0.10 mag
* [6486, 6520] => -0.04 mag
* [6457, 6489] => -0.01 mag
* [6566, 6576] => -0.04 mag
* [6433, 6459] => 0.03 mag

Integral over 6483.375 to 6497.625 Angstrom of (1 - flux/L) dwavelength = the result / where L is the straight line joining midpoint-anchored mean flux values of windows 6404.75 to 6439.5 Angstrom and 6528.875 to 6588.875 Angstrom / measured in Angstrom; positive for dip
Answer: -2.07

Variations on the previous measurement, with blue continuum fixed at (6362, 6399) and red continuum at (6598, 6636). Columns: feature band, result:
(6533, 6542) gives 0.3 Angstrom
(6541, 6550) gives 0.1 Angstrom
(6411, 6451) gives 1.0 Angstrom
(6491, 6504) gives -1.0 Angstrom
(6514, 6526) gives -0.6 Angstrom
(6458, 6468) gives 0.3 Angstrom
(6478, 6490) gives -1.9 Angstrom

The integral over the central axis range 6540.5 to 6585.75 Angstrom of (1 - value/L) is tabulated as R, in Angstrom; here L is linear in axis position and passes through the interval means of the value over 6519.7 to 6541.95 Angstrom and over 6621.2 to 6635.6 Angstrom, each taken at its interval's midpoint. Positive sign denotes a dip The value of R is -2.4 Angstrom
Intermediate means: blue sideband 11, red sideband 10.2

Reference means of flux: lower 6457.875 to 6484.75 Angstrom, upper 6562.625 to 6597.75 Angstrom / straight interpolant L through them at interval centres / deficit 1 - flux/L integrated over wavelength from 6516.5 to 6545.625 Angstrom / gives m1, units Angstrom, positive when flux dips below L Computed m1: 0.8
